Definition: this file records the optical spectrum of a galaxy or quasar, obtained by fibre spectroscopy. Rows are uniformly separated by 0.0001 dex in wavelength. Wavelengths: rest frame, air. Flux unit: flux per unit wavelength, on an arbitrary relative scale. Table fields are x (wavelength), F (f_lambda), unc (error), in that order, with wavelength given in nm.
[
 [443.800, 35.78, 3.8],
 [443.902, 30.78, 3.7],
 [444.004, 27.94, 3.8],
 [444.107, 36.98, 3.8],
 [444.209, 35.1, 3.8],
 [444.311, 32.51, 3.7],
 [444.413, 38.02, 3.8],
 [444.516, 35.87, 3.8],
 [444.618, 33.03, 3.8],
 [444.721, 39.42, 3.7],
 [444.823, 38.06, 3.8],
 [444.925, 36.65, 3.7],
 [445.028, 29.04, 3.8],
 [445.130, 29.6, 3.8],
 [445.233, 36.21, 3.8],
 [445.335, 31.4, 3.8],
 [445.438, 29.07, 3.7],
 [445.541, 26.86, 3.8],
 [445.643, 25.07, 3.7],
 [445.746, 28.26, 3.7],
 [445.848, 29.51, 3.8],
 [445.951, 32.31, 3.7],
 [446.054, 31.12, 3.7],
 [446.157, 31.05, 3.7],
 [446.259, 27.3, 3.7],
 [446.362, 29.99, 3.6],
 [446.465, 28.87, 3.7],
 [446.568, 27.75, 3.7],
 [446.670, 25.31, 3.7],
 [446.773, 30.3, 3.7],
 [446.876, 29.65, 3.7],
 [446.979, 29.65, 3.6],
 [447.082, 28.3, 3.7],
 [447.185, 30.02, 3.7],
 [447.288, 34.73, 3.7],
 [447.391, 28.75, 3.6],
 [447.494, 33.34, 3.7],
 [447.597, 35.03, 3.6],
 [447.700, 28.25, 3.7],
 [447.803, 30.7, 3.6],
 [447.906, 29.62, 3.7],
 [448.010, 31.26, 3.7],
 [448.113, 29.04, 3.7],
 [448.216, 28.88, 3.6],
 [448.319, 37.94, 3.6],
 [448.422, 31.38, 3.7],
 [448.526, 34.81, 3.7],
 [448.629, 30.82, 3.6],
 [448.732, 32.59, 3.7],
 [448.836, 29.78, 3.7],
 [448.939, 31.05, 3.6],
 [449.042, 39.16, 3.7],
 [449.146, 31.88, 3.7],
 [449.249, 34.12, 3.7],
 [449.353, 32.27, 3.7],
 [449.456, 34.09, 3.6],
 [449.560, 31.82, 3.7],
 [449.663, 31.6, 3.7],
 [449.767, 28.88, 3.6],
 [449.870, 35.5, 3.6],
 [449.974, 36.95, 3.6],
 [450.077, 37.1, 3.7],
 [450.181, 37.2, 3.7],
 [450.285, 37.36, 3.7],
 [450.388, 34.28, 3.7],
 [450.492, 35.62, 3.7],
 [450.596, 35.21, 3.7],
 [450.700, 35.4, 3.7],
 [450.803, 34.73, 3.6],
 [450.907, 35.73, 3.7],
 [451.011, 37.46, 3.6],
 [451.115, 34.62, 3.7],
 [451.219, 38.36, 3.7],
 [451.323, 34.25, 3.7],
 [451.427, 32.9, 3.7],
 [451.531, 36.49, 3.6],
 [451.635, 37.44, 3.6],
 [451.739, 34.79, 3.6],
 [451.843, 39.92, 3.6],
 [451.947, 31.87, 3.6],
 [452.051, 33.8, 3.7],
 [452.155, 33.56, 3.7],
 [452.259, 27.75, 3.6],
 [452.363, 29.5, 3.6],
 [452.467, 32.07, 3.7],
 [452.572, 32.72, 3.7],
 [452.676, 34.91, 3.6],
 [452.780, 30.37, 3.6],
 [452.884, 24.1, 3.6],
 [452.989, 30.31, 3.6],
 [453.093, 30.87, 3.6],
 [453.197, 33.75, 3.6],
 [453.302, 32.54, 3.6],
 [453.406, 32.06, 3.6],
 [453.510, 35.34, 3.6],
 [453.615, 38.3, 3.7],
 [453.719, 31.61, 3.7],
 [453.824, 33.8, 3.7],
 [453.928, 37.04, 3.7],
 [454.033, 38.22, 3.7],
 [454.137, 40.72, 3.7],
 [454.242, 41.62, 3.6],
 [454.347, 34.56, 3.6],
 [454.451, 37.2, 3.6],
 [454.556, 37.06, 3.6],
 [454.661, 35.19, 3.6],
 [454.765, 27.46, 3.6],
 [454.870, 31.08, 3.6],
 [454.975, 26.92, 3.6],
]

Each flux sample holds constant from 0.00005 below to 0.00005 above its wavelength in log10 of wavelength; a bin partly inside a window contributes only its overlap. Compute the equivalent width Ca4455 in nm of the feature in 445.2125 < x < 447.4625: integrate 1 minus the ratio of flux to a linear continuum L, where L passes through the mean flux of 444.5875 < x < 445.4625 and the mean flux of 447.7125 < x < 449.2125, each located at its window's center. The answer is 0.24 nm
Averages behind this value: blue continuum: 33.8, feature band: 29.6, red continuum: 32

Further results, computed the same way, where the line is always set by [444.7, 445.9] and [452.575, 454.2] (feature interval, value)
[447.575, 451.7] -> -0.15 nm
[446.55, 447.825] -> 0.07 nm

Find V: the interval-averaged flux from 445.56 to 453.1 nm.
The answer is 32.3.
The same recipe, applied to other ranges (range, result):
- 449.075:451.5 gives 34.7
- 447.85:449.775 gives 32.2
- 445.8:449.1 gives 30.9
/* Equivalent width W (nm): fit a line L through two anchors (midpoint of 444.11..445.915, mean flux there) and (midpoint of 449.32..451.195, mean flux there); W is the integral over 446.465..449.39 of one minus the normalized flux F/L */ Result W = 0.23 nm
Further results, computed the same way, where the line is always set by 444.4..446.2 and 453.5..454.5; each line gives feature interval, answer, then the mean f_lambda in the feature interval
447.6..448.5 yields 0.06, 31.2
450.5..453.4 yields 0.18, 33.5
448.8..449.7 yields 0.04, 33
